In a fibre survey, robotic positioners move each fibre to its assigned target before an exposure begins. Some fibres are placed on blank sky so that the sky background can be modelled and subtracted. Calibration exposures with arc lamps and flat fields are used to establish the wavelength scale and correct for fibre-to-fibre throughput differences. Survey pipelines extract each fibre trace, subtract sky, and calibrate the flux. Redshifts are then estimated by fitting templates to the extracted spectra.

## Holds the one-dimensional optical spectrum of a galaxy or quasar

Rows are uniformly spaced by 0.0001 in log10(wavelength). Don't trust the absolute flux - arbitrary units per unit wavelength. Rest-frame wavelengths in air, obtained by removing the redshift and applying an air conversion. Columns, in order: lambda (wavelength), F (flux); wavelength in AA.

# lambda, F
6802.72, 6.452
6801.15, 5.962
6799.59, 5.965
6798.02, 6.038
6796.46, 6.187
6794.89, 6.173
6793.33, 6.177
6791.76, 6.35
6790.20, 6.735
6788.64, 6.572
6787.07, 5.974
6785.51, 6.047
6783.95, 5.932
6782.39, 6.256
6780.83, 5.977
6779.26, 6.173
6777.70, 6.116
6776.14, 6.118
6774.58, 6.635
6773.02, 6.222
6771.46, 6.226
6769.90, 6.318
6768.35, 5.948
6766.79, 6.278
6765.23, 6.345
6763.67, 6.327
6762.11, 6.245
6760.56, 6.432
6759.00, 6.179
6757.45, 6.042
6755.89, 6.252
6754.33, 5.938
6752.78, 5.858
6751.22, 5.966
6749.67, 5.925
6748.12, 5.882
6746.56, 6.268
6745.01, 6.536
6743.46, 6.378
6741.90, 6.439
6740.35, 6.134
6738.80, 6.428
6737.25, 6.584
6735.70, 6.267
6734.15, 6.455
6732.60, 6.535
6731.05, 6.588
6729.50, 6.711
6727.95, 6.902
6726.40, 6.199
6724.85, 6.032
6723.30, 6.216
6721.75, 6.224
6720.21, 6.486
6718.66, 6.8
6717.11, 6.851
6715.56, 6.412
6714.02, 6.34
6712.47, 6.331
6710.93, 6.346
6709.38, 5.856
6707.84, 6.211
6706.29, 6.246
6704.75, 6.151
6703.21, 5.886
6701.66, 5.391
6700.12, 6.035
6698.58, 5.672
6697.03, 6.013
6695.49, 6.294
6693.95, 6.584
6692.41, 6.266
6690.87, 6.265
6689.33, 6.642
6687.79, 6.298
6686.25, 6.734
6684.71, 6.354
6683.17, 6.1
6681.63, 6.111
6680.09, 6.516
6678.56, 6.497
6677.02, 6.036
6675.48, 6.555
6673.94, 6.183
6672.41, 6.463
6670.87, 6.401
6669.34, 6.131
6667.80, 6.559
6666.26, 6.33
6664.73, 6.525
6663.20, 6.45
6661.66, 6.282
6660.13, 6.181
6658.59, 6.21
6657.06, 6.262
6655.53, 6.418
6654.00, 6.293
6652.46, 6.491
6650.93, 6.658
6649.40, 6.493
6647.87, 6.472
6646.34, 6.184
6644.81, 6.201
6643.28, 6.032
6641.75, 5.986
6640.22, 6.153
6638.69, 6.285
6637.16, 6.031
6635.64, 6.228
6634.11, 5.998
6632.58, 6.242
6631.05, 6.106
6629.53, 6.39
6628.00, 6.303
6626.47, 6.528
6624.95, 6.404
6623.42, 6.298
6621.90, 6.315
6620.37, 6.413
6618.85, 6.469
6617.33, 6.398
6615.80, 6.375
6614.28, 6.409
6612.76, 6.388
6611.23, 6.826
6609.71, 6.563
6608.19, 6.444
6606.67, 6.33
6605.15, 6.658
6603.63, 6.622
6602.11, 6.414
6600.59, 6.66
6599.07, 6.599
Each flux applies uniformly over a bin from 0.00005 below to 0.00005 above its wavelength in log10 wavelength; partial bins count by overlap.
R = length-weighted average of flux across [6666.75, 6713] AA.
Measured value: 6.24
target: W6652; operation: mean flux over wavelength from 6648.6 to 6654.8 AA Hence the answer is 6.48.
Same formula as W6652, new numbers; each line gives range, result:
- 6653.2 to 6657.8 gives 6.32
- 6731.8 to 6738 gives 6.46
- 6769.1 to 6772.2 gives 6.29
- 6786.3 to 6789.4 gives 6.26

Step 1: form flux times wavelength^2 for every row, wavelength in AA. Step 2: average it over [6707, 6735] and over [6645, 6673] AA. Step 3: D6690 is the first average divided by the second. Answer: 1.0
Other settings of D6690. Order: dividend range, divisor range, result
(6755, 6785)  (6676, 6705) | 1.02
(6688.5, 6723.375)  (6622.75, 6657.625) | 1.01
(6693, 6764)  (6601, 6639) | 1.01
